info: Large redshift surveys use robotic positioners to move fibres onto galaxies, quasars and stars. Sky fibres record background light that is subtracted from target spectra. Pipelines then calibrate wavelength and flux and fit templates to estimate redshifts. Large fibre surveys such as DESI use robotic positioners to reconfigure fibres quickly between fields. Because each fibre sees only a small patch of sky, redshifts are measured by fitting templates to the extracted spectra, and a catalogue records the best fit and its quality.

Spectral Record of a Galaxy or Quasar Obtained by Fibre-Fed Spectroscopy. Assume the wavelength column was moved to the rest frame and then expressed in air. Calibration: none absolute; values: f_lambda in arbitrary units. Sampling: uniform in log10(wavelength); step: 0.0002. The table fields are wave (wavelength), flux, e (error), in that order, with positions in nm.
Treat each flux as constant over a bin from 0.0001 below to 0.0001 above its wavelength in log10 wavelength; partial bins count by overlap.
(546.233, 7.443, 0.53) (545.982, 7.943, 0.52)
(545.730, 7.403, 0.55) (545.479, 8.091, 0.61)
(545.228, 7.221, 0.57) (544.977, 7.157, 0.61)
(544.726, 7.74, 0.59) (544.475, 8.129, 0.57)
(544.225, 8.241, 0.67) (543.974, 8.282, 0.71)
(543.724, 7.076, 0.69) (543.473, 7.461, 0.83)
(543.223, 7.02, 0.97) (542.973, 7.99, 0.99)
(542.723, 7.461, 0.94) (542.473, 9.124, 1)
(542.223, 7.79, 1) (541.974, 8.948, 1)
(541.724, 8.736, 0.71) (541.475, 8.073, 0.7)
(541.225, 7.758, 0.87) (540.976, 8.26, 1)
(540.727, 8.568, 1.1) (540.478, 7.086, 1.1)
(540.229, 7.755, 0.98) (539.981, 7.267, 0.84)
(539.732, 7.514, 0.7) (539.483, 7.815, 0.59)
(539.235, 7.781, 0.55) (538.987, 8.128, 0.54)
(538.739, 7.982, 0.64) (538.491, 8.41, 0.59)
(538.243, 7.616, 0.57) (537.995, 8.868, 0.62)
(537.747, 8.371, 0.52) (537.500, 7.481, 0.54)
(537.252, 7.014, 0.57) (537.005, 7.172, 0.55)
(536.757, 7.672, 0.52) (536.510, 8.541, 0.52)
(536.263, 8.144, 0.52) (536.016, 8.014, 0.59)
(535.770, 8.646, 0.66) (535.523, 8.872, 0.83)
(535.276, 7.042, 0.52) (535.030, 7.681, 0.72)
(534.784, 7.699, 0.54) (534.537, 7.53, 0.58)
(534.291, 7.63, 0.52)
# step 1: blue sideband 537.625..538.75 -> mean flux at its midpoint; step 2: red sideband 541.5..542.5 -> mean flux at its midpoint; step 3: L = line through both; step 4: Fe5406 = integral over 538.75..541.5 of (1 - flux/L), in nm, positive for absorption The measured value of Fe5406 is 0.195 nm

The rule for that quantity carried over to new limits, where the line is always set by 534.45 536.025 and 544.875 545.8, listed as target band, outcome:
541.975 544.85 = -0.12 nm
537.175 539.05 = -0.05 nm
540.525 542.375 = -0.15 nm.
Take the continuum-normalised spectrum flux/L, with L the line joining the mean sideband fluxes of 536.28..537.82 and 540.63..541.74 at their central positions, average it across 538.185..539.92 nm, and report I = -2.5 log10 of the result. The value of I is 0.01 mag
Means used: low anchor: 7.72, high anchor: 8.23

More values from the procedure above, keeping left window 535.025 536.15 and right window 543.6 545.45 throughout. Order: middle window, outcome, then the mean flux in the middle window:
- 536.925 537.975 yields 0.049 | 7.66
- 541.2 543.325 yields -0.043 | 8.13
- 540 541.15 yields 0.004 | 7.86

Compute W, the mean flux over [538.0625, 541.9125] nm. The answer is 7.95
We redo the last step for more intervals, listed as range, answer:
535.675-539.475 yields 7.98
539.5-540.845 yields 7.65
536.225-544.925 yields 7.91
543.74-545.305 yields 7.76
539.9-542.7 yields 8.11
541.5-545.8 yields 7.89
